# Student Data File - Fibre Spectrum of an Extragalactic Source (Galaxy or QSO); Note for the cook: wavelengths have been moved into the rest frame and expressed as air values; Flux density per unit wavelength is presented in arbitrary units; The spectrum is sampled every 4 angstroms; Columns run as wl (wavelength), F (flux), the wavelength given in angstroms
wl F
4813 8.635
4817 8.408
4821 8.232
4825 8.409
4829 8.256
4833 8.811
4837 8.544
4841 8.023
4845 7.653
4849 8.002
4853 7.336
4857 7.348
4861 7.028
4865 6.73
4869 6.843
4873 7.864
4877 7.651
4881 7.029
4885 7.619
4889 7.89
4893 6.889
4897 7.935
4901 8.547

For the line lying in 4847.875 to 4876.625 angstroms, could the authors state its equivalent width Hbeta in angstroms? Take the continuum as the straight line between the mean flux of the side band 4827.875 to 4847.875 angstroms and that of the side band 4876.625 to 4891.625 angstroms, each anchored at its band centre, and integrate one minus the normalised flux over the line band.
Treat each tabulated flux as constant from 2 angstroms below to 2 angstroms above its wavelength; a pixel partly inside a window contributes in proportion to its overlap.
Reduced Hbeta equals 2.0 angstroms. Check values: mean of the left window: 8.25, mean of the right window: 7.51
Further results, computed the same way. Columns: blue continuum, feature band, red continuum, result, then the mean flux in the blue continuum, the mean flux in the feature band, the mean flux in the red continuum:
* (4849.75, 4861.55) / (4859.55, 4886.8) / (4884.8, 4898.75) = 0.7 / 7.34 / 7.25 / 7.57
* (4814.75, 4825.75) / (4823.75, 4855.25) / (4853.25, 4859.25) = -1.2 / 8.35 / 8.12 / 7.33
